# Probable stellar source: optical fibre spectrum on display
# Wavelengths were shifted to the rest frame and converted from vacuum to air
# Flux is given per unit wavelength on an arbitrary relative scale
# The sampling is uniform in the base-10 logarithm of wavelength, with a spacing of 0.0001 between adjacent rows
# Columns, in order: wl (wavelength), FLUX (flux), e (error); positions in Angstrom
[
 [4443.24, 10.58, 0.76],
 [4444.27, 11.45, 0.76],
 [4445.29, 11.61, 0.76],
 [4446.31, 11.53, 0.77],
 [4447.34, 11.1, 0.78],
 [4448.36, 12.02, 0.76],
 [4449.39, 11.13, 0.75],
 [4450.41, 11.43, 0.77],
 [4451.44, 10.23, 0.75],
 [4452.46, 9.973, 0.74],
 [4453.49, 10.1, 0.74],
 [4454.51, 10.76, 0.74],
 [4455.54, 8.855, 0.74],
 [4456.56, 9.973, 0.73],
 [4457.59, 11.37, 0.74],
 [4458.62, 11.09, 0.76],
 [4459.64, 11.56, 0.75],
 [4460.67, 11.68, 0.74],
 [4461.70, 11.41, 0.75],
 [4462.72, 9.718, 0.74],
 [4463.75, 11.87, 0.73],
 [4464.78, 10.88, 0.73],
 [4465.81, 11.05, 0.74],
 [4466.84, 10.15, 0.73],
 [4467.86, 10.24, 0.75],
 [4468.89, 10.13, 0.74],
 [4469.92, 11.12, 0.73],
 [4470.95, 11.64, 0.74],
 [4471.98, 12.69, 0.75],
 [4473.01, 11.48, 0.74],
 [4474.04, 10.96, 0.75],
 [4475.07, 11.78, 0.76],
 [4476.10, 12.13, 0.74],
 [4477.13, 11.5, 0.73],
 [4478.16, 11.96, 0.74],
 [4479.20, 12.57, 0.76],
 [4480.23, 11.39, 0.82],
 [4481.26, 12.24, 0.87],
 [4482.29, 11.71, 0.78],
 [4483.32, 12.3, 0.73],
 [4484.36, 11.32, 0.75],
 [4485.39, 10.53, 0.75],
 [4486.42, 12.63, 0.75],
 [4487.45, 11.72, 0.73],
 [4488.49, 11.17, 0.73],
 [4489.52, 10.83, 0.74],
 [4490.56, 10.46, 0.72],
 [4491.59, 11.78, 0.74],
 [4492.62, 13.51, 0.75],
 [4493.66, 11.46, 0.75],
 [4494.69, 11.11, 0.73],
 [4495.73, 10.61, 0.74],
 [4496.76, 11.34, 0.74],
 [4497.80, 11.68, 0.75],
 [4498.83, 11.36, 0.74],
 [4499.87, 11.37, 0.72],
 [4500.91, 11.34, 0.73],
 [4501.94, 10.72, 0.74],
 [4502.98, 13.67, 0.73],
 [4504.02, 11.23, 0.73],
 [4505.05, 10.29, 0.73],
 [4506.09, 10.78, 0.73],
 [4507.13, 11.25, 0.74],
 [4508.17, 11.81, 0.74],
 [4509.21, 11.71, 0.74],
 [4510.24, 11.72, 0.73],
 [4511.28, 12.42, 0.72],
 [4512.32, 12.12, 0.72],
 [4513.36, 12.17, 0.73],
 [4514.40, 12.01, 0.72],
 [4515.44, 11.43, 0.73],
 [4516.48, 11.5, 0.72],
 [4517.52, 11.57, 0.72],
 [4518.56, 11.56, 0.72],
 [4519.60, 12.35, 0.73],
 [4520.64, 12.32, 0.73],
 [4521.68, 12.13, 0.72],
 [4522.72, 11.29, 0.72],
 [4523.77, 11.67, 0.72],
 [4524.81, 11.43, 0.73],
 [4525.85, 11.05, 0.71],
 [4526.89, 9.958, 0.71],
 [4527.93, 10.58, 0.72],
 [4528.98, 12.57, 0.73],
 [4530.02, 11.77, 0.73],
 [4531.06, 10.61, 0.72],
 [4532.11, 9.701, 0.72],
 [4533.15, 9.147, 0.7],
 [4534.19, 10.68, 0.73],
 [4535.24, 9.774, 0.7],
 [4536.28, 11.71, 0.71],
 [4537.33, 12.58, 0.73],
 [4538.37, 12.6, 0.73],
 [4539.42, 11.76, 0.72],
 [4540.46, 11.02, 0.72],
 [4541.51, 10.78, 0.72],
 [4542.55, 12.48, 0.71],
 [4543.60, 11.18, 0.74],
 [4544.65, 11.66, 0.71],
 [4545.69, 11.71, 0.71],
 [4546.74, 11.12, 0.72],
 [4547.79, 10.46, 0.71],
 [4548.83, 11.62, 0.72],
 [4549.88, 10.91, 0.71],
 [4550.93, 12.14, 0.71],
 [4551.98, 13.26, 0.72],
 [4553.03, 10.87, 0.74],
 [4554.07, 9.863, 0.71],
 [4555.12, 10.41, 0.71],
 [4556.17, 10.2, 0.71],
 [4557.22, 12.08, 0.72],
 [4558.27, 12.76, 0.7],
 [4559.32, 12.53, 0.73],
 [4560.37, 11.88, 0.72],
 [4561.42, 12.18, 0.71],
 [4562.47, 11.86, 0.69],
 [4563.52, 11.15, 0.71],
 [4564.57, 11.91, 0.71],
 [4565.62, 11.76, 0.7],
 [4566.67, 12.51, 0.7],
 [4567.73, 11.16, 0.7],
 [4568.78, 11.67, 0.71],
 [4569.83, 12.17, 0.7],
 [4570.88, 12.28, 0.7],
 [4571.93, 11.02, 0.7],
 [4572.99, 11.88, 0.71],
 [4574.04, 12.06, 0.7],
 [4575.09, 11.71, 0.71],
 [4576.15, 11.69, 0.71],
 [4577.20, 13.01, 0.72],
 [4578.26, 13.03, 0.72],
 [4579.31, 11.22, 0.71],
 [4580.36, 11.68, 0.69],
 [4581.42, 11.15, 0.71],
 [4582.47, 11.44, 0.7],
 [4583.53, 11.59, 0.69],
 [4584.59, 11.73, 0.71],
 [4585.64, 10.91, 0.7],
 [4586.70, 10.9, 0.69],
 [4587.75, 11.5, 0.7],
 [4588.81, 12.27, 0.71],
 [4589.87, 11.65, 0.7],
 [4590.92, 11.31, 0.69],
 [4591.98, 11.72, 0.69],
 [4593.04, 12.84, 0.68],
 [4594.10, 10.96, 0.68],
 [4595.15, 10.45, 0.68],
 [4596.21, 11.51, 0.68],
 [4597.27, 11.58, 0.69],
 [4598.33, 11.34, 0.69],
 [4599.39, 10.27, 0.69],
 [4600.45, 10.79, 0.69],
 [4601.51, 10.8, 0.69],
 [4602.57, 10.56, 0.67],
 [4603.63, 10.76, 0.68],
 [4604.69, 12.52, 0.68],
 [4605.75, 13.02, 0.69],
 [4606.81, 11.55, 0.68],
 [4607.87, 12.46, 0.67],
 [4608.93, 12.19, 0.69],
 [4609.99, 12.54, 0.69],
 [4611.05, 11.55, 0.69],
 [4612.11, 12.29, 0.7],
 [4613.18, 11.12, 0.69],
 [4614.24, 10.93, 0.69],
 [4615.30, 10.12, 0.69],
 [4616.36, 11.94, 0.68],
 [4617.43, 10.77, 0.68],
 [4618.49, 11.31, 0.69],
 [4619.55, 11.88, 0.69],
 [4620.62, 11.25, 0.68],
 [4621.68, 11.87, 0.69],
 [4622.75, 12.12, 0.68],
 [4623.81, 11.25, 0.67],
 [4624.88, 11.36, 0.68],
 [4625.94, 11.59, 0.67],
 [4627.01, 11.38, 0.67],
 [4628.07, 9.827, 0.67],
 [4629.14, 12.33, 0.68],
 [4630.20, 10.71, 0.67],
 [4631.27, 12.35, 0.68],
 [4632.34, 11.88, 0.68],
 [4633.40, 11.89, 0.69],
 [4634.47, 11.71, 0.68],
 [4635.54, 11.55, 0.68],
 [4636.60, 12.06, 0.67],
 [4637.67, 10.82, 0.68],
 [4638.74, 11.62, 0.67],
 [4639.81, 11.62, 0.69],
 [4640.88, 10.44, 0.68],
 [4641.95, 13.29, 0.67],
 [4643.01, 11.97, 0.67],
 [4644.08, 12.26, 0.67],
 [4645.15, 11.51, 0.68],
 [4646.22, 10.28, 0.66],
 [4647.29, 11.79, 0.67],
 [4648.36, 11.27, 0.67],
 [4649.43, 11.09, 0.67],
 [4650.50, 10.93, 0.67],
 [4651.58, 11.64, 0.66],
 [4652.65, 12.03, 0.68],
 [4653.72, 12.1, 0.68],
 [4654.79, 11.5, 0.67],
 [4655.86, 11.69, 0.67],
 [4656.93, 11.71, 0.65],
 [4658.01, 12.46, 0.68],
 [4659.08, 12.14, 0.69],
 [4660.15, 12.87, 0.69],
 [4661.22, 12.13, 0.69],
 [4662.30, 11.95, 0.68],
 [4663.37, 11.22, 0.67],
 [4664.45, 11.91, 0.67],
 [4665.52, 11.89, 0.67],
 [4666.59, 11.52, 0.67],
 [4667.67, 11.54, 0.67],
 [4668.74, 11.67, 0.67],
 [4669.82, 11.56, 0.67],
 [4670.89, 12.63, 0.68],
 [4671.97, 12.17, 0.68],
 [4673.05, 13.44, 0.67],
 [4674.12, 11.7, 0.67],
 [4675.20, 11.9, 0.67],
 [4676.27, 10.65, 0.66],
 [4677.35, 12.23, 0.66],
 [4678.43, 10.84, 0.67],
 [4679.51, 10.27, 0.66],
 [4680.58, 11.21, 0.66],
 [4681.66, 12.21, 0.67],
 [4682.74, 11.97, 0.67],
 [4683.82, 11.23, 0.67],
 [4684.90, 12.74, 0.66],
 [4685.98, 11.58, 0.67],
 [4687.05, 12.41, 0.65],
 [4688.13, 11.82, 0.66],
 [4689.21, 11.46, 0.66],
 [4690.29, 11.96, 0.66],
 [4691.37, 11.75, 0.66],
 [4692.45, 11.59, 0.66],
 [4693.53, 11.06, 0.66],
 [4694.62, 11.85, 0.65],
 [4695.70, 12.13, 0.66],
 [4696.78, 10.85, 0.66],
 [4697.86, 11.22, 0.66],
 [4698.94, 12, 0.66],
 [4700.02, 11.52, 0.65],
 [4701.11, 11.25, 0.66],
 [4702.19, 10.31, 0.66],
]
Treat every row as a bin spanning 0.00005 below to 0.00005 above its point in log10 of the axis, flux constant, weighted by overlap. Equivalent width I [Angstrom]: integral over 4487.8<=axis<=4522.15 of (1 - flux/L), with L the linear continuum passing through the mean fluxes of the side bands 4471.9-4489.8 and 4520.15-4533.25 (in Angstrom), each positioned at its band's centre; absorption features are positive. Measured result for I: -0.6 Angstrom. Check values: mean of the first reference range 11.7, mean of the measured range 11.6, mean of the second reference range 11.2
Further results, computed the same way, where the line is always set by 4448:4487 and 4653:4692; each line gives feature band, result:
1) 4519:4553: 0.13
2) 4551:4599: -0.53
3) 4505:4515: -0.32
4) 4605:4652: 0.48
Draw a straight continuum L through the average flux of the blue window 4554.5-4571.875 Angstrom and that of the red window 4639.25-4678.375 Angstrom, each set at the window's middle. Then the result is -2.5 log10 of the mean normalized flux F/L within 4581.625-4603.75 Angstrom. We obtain 0.04 mag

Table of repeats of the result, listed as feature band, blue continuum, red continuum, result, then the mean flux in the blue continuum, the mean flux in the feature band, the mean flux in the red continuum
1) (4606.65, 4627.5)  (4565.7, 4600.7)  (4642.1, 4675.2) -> 0.013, 11.6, 11.6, 11.8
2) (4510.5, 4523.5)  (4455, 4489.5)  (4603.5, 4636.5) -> -0.046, 11.3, 11.9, 11.6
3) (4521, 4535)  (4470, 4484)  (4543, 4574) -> 0.070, 11.8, 11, 11.6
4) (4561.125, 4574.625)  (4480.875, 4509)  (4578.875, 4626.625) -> -0.031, 11.5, 11.8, 11.5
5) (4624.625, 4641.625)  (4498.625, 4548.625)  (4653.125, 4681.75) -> 0.023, 11.4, 11.5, 11.8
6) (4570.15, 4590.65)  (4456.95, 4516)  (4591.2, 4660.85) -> -0.017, 11.5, 11.7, 11.6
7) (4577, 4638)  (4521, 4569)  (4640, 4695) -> 0.004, 11.4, 11.5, 11.7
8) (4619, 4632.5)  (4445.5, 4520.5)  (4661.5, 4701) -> 0.010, 11.4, 11.5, 11.7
